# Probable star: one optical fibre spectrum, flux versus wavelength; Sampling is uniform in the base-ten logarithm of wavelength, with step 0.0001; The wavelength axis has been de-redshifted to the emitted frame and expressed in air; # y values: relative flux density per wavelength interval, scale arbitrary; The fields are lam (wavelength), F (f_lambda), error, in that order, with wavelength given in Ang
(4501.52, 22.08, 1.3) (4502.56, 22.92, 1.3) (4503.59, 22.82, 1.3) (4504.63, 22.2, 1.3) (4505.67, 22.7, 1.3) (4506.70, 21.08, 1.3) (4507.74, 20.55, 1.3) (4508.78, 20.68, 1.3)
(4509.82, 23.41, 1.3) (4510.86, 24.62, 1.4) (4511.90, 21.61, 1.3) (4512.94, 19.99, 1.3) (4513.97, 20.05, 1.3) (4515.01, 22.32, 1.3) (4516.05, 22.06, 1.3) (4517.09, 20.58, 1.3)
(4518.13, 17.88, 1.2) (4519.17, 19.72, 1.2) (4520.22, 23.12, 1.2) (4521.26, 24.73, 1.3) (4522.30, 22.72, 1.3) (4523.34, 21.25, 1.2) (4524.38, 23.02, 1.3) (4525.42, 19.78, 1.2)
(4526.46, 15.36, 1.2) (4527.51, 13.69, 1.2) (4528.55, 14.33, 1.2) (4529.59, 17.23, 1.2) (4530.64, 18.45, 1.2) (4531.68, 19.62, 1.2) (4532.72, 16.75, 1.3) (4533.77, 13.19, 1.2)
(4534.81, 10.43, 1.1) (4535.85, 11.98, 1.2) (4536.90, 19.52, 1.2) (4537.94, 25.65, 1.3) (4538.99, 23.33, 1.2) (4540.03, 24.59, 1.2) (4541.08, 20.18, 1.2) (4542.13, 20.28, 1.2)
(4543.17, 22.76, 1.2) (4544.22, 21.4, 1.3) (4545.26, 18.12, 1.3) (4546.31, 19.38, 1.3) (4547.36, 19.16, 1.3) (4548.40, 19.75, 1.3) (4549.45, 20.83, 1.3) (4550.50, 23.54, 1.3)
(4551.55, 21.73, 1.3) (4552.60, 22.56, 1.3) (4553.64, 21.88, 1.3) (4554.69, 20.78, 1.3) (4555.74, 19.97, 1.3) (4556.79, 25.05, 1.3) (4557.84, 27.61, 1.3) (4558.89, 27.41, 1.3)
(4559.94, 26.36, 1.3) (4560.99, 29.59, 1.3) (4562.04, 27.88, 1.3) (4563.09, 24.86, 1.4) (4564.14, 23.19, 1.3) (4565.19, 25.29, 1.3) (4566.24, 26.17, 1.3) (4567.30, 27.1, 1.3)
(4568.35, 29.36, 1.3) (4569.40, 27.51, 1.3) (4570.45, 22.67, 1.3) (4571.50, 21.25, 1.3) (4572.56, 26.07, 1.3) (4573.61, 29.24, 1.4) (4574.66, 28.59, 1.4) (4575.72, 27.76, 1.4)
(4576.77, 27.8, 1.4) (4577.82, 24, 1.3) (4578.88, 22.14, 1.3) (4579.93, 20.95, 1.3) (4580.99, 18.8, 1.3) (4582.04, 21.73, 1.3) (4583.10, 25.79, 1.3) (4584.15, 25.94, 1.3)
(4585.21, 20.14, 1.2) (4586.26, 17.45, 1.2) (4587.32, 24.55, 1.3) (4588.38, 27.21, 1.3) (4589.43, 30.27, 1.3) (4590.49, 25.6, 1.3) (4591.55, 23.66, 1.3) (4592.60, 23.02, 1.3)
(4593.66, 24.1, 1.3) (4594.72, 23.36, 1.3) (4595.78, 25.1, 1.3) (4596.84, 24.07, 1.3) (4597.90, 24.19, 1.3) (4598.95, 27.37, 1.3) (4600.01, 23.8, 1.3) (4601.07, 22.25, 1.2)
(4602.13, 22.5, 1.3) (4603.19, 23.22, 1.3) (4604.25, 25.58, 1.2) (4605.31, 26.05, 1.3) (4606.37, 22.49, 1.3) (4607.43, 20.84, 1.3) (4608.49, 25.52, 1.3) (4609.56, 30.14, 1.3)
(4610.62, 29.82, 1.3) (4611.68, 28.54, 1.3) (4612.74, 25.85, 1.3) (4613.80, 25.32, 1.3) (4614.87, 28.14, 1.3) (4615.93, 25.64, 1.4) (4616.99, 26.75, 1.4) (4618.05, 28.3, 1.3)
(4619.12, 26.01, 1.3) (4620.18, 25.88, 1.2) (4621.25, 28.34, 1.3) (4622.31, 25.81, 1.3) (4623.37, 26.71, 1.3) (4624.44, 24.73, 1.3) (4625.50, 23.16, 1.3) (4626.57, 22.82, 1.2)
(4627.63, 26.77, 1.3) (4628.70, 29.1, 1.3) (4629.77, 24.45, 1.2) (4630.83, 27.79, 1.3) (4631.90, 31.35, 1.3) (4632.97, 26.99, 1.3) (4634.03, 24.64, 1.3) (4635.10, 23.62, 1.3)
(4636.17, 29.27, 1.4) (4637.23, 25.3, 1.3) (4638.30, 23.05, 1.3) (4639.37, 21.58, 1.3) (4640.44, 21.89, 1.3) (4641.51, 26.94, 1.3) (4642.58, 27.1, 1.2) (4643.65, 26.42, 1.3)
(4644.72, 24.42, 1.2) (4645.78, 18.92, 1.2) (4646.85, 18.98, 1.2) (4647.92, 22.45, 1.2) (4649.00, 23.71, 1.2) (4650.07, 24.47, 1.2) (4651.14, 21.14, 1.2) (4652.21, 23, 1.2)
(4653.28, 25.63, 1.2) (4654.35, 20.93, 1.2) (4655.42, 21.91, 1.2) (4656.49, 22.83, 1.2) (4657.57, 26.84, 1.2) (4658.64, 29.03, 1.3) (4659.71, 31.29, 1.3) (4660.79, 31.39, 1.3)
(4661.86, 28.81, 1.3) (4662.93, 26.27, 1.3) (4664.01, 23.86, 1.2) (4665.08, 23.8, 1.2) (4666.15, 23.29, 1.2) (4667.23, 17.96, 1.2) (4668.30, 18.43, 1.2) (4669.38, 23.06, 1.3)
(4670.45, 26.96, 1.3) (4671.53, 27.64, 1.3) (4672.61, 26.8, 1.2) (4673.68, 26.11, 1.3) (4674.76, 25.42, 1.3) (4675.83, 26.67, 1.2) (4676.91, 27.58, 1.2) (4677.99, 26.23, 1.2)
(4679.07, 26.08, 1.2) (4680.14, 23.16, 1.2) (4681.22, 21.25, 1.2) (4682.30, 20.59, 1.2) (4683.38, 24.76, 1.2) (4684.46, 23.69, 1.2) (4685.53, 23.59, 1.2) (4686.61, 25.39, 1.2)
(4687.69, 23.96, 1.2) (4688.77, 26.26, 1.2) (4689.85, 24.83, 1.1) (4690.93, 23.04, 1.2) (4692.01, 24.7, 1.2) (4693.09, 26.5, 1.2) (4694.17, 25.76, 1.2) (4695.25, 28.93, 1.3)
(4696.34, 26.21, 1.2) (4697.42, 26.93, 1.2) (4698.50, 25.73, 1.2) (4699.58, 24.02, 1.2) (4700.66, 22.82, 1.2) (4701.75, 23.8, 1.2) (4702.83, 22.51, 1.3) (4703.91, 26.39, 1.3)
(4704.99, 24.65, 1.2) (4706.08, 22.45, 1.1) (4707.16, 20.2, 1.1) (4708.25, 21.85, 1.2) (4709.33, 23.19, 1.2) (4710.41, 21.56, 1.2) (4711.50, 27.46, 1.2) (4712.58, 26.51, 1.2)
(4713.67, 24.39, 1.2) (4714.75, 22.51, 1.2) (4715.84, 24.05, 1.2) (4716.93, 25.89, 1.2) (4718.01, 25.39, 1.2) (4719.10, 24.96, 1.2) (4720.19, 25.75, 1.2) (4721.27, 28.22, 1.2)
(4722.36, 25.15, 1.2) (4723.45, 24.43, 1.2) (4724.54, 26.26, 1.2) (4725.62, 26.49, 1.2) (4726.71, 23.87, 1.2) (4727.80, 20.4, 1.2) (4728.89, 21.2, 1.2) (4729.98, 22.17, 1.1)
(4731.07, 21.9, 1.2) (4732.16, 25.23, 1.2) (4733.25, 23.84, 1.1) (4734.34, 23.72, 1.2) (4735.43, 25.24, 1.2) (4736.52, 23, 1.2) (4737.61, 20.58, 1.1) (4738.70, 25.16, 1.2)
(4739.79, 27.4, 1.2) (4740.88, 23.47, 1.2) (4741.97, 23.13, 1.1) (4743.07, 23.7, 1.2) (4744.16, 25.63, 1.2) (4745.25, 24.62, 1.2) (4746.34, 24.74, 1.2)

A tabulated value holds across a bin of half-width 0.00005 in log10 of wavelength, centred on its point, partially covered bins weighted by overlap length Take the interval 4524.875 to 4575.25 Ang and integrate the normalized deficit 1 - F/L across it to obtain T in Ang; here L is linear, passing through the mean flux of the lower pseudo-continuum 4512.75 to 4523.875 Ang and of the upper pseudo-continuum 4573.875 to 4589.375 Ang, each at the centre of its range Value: 2.0 Ang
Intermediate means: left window 21.4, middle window 21.9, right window 24.1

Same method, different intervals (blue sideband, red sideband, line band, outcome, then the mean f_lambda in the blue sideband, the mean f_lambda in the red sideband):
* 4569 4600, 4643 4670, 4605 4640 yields -2.7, 24.5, 24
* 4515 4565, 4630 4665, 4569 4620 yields -4.2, 21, 25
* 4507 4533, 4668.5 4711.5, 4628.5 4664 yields -2.5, 20.2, 24.6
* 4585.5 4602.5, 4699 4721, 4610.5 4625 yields -1.5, 24.2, 24.1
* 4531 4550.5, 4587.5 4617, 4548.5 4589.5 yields -4.6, 19.4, 25.3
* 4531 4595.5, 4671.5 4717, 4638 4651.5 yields 0.5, 23.1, 24.7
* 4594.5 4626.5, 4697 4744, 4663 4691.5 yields 0.4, 25.5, 24.1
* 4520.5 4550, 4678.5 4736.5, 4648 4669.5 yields -1.4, 19.2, 24.3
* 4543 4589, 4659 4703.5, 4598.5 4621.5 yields -1.4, 23.9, 25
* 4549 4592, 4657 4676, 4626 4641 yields -0.1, 24.6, 25.7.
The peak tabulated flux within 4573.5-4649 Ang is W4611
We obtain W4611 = 31.35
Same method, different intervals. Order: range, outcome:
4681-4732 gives 28.93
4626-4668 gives 31.39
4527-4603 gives 30.27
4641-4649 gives 27.1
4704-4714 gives 27.46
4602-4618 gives 30.14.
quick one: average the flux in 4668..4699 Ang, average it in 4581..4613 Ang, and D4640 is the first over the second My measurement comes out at 1.02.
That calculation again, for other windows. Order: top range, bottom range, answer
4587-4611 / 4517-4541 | 1.31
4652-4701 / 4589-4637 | 0.97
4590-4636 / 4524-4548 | 1.38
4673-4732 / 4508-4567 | 1.16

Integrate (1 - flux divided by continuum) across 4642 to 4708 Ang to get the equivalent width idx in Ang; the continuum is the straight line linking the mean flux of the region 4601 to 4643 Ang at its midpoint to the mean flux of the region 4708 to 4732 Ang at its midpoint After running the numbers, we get 1.2 Ang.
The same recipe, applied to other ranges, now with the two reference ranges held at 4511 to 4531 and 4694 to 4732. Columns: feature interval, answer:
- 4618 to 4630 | -1.9 Ang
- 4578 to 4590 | -1.0 Ang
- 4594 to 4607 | -1.4 Ang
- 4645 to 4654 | 0.2 Ang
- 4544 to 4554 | -0.1 Ang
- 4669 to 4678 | -1.1 Ang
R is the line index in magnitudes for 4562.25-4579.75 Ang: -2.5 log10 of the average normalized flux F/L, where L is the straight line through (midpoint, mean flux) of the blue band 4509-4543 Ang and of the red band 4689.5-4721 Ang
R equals -0.22 mag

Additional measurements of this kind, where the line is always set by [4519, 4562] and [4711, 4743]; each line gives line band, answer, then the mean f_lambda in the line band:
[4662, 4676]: -0.05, 24.4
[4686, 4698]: -0.09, 25.7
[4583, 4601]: -0.12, 24.4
